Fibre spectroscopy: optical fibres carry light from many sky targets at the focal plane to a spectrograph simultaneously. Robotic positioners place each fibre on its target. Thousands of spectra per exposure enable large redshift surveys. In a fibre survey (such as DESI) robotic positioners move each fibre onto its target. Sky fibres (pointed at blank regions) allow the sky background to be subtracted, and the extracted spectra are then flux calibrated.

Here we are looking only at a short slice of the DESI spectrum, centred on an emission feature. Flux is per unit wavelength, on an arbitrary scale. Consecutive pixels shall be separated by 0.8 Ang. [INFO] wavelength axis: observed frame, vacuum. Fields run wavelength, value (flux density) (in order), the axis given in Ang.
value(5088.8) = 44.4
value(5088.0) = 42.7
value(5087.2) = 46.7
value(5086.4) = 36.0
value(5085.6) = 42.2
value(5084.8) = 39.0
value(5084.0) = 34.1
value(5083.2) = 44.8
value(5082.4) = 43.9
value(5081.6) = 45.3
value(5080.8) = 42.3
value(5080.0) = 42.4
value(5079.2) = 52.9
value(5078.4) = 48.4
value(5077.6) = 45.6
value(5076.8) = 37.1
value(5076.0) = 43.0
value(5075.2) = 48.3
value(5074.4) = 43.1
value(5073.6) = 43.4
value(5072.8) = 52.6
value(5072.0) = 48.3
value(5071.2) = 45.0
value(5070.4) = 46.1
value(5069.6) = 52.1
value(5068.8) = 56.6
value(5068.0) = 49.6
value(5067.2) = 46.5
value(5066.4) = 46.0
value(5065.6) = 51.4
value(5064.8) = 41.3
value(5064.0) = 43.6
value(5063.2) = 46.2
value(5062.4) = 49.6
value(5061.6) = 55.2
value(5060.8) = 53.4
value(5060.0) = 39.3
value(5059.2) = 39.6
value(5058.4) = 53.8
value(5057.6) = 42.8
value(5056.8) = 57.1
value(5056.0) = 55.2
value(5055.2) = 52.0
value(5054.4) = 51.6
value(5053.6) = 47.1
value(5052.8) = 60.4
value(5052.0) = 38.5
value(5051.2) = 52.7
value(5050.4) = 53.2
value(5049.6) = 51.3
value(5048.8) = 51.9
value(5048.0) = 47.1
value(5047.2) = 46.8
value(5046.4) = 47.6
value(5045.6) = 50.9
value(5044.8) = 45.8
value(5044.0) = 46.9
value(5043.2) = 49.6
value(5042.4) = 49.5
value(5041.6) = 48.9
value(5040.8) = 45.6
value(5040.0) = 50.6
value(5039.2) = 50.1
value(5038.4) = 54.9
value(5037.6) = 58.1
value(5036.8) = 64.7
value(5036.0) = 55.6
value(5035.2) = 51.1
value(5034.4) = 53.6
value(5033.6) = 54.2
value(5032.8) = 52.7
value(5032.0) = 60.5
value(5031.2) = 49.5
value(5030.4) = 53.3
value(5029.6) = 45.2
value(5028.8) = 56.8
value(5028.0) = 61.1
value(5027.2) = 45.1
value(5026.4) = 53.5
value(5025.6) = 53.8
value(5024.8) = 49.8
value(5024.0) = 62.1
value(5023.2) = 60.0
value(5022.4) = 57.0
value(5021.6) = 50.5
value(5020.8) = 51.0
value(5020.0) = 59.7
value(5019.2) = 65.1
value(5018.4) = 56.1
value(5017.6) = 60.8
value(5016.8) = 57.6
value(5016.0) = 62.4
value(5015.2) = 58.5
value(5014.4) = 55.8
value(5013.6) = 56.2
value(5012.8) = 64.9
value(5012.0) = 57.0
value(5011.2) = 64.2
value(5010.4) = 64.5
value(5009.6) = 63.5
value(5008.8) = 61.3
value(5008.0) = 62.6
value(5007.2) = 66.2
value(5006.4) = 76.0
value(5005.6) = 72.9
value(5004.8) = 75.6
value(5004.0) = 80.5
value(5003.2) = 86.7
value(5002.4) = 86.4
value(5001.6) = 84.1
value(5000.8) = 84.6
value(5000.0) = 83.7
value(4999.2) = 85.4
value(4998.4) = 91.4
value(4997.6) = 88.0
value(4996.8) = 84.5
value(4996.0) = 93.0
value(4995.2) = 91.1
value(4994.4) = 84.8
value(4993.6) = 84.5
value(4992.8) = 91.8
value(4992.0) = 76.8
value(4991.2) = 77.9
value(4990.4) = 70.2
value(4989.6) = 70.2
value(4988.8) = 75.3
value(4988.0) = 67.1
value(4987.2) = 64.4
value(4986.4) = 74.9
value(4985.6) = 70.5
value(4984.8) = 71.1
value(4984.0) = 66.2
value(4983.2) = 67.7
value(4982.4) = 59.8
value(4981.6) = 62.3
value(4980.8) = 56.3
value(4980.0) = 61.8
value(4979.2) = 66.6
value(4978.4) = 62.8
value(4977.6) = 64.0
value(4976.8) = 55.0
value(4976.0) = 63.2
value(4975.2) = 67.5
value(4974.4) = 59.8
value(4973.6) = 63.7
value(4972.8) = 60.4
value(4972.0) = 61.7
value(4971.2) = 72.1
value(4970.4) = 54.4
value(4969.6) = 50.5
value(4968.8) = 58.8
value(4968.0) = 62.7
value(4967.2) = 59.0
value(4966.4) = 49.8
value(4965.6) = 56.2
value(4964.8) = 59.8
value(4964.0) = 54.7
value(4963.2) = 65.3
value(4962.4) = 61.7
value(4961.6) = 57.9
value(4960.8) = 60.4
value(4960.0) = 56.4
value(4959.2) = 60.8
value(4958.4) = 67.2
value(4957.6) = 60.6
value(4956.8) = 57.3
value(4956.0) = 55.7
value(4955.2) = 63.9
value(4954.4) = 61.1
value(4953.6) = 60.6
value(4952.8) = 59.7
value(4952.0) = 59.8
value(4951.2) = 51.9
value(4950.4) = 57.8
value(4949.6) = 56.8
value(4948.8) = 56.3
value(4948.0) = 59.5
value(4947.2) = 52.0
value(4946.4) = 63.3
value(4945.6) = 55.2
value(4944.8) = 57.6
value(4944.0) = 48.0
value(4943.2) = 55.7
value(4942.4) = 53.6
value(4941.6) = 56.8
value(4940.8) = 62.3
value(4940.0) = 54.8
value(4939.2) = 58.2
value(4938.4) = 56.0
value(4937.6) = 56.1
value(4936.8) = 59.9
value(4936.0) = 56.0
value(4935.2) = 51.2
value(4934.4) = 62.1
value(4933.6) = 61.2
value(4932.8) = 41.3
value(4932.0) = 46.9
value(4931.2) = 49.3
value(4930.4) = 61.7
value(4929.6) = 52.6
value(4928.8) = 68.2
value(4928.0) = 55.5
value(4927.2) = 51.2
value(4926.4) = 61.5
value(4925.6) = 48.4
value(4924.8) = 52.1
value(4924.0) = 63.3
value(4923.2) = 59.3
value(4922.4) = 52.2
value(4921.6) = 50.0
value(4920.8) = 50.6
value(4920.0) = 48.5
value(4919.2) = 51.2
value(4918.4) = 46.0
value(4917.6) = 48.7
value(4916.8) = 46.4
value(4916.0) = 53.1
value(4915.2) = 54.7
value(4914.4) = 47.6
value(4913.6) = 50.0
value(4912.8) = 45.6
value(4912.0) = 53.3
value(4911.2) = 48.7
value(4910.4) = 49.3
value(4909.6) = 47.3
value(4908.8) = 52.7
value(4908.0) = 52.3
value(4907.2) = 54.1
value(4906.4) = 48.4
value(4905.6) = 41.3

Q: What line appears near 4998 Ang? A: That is C III]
